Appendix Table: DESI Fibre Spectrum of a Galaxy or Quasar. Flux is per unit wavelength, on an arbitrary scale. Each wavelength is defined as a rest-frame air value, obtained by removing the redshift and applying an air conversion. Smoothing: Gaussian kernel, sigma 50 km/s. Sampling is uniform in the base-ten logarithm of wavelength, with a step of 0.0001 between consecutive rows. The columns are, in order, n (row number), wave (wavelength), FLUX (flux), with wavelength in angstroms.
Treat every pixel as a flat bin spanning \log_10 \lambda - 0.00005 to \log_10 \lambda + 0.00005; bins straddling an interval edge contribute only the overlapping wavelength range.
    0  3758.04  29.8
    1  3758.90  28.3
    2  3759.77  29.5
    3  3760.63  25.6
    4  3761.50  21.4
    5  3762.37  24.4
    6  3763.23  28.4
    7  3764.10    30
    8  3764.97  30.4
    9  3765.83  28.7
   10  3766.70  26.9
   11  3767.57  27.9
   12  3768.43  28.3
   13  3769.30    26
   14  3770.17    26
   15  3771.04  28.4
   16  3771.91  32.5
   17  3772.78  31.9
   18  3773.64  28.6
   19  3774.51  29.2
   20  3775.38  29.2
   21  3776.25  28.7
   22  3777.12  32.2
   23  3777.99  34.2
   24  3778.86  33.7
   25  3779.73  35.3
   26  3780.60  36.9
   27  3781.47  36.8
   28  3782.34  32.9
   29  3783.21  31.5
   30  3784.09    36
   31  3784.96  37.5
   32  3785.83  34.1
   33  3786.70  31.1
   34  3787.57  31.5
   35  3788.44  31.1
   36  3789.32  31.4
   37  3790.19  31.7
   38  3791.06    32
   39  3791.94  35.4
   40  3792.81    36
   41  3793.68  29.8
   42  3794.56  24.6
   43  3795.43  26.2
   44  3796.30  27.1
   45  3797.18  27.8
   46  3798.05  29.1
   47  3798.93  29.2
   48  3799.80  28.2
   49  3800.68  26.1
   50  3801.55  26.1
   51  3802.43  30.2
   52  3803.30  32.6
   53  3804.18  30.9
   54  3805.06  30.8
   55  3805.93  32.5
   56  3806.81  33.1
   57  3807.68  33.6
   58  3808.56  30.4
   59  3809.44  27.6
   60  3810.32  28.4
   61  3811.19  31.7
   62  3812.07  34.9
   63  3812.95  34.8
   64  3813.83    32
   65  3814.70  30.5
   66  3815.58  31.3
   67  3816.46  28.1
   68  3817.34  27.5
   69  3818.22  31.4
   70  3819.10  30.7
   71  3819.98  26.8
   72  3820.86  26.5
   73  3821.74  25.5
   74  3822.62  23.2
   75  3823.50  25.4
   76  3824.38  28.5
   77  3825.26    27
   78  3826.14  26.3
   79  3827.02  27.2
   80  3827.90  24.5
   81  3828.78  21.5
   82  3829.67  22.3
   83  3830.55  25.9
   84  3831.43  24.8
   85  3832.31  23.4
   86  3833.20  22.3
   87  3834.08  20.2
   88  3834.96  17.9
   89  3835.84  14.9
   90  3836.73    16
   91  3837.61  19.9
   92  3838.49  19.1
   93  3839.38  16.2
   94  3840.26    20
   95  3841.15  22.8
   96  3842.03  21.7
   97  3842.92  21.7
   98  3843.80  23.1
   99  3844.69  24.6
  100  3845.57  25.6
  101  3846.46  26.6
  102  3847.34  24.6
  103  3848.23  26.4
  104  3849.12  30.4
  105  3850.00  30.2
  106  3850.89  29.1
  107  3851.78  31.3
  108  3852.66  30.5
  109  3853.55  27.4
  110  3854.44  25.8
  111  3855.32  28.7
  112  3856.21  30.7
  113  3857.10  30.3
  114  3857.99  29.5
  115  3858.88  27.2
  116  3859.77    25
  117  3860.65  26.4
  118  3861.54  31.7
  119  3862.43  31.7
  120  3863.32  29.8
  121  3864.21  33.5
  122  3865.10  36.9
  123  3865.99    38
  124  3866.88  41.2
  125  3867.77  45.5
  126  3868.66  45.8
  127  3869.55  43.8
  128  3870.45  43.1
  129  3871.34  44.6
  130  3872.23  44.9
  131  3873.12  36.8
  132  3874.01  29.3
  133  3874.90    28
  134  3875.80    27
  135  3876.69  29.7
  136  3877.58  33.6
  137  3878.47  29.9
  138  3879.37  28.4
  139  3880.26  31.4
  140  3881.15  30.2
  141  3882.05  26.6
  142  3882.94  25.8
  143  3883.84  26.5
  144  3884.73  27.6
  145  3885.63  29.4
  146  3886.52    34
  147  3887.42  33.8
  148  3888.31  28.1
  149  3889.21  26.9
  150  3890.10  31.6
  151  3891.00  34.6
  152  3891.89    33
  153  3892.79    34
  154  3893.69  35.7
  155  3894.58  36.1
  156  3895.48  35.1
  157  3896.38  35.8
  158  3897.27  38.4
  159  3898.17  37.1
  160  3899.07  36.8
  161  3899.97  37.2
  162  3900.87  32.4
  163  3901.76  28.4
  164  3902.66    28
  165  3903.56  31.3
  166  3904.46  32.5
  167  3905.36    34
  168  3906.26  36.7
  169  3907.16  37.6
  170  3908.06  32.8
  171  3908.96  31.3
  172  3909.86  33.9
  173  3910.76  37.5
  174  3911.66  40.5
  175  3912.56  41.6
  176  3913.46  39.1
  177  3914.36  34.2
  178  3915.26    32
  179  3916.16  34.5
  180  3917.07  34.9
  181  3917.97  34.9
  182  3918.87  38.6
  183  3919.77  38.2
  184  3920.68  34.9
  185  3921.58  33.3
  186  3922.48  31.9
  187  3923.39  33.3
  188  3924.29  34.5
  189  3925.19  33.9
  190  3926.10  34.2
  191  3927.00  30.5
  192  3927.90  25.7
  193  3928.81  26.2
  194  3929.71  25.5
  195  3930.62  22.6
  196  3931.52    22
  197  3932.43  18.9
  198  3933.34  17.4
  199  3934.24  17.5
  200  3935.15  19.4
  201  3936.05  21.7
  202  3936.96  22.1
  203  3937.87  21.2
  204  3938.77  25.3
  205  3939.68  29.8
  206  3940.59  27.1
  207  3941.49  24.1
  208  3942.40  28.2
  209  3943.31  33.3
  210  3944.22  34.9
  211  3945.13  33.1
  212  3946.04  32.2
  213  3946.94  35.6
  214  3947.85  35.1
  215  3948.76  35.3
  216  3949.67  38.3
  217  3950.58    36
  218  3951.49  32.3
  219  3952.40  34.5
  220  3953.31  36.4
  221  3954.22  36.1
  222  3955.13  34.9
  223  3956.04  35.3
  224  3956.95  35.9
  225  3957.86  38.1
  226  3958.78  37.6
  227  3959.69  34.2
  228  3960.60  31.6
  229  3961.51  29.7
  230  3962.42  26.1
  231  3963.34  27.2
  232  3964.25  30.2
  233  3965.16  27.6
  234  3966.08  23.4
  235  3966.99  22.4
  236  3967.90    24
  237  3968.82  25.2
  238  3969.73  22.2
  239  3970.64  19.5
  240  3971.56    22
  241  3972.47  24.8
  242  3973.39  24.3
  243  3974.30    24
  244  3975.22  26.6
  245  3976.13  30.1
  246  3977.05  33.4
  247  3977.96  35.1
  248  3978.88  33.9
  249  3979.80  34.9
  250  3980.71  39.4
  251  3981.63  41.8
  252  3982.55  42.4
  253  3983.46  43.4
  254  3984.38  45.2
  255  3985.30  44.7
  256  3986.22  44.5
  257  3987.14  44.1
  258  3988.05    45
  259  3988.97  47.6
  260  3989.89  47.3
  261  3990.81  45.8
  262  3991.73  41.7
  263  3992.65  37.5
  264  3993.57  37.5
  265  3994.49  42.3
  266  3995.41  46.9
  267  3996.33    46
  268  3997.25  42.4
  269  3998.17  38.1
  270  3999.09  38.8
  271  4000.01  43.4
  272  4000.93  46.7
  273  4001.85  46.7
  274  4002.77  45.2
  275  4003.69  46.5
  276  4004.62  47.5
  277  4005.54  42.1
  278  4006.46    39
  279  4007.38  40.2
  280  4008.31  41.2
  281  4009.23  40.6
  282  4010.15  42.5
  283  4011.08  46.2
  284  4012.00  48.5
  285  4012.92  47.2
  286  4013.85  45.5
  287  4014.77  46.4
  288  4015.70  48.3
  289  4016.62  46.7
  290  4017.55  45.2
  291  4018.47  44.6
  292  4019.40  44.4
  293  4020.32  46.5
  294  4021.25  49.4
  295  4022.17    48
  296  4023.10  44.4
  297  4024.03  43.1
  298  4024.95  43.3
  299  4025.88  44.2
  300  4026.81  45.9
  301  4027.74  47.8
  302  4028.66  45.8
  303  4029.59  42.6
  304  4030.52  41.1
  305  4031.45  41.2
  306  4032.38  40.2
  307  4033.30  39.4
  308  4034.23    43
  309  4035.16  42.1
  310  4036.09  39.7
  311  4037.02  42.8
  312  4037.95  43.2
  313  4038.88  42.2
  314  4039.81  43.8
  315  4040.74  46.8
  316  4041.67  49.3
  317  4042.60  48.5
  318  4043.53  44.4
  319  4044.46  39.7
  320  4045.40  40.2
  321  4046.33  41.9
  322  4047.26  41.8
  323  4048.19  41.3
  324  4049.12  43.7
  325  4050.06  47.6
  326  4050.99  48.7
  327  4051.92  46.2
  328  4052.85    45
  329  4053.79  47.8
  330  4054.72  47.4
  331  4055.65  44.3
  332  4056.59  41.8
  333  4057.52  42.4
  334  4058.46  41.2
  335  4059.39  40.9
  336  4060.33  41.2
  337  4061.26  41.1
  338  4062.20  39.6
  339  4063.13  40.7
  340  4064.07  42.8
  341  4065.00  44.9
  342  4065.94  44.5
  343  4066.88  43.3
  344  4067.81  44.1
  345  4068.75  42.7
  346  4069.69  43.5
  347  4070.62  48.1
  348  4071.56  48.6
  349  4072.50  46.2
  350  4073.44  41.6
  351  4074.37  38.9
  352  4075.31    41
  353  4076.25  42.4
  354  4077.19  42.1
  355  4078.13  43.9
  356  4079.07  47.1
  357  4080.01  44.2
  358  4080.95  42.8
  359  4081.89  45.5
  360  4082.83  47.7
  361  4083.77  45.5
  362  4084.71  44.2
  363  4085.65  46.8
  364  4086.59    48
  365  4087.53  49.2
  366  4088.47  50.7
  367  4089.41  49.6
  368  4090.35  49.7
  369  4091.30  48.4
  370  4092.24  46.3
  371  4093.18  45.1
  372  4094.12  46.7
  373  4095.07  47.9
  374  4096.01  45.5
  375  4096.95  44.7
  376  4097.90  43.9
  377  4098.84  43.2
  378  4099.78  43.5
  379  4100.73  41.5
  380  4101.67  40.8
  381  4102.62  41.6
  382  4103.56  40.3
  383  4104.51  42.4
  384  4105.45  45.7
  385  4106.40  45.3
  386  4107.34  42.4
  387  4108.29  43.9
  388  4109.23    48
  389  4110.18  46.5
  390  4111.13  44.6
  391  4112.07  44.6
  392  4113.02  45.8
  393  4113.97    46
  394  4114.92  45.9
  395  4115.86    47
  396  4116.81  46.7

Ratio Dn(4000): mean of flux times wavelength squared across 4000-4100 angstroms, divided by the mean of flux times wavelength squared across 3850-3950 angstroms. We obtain 1.50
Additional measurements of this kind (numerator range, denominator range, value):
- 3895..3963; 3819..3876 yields 1.19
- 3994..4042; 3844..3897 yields 1.49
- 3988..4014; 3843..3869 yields 1.54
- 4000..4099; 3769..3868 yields 1.74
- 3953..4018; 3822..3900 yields 1.37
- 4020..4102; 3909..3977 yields 1.56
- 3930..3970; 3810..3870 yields 1.11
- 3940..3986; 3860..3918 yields 0.98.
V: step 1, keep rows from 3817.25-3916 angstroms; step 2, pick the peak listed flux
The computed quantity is 45.8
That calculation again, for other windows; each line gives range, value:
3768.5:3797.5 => 37.5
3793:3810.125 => 33.6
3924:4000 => 47.6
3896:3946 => 41.6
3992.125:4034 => 49.4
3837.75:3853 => 31.3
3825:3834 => 27.2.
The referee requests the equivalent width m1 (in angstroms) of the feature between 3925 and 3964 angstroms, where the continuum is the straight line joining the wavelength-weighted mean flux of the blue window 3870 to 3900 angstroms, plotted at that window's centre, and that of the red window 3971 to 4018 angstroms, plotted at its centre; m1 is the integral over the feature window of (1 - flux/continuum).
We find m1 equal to 8.0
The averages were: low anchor 32.9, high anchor 40.9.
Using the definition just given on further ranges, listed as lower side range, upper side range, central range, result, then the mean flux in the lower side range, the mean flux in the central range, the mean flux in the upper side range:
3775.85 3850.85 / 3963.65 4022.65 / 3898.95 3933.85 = 2.1 angstroms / 28.1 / 32.3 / 39.3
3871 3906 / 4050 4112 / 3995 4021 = -2.9 angstroms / 32.4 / 44.4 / 44.6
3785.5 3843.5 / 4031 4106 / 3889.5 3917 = -1.3 angstroms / 27.3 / 34.7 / 44.1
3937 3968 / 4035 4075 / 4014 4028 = -2.2 angstroms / 31.3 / 45.8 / 43.6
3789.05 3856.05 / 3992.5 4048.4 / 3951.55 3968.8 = 3.3 angstroms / 27.1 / 31.2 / 43.8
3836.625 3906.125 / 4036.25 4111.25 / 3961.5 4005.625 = 2.3 angstroms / 30.8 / 36.5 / 44.4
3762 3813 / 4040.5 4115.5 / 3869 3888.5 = 1.4 angstroms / 30.7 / 32.5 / 44.5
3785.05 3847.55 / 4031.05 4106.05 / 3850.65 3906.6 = -2.5 angstroms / 27.2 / 32.8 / 44.1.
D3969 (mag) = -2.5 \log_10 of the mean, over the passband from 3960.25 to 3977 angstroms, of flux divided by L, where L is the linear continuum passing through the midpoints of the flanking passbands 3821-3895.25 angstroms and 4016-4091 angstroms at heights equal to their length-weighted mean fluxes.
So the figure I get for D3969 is 0.41 mag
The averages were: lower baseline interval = 28.8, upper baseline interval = 44.3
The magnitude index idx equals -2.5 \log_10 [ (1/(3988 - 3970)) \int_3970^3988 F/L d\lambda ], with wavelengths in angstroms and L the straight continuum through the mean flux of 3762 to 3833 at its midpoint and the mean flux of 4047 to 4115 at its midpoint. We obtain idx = 0.14 mag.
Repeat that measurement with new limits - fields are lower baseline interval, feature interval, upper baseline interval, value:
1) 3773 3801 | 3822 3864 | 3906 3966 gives 0.24 mag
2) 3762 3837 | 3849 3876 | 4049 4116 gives -0.03 mag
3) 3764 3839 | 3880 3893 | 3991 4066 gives 0.14 mag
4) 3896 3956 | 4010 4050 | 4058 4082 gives -0.11 mag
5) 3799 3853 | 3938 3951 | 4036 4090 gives 0.12 mag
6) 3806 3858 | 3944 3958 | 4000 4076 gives 0.04 mag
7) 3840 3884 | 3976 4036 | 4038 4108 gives -0.08 mag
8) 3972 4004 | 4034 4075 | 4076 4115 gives -0.01 mag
